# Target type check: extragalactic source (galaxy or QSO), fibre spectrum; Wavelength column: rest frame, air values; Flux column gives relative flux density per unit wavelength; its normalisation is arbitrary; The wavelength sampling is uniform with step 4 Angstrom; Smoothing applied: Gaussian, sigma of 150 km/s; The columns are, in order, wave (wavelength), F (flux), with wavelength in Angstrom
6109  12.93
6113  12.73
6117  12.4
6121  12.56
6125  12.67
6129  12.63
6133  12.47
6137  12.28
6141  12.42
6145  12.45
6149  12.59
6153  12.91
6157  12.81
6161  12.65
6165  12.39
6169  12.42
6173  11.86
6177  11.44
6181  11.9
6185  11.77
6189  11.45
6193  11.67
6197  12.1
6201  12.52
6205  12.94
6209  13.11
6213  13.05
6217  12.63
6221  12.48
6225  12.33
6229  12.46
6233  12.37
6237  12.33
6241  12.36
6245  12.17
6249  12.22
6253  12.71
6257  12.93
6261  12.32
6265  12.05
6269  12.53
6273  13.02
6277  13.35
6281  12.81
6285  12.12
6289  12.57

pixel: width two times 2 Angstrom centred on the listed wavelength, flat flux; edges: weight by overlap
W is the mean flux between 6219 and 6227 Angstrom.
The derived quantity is 12.4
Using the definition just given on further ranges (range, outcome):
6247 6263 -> 12.5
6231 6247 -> 12.3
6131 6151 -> 12.4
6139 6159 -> 12.6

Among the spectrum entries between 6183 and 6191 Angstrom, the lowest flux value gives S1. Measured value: 11.45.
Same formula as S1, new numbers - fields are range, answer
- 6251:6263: 12.32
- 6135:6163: 12.28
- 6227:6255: 12.17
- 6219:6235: 12.33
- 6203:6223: 12.48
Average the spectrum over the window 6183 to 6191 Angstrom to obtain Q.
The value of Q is 11.6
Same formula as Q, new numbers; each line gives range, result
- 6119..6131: 12.6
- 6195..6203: 12.3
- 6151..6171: 12.6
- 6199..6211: 12.9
